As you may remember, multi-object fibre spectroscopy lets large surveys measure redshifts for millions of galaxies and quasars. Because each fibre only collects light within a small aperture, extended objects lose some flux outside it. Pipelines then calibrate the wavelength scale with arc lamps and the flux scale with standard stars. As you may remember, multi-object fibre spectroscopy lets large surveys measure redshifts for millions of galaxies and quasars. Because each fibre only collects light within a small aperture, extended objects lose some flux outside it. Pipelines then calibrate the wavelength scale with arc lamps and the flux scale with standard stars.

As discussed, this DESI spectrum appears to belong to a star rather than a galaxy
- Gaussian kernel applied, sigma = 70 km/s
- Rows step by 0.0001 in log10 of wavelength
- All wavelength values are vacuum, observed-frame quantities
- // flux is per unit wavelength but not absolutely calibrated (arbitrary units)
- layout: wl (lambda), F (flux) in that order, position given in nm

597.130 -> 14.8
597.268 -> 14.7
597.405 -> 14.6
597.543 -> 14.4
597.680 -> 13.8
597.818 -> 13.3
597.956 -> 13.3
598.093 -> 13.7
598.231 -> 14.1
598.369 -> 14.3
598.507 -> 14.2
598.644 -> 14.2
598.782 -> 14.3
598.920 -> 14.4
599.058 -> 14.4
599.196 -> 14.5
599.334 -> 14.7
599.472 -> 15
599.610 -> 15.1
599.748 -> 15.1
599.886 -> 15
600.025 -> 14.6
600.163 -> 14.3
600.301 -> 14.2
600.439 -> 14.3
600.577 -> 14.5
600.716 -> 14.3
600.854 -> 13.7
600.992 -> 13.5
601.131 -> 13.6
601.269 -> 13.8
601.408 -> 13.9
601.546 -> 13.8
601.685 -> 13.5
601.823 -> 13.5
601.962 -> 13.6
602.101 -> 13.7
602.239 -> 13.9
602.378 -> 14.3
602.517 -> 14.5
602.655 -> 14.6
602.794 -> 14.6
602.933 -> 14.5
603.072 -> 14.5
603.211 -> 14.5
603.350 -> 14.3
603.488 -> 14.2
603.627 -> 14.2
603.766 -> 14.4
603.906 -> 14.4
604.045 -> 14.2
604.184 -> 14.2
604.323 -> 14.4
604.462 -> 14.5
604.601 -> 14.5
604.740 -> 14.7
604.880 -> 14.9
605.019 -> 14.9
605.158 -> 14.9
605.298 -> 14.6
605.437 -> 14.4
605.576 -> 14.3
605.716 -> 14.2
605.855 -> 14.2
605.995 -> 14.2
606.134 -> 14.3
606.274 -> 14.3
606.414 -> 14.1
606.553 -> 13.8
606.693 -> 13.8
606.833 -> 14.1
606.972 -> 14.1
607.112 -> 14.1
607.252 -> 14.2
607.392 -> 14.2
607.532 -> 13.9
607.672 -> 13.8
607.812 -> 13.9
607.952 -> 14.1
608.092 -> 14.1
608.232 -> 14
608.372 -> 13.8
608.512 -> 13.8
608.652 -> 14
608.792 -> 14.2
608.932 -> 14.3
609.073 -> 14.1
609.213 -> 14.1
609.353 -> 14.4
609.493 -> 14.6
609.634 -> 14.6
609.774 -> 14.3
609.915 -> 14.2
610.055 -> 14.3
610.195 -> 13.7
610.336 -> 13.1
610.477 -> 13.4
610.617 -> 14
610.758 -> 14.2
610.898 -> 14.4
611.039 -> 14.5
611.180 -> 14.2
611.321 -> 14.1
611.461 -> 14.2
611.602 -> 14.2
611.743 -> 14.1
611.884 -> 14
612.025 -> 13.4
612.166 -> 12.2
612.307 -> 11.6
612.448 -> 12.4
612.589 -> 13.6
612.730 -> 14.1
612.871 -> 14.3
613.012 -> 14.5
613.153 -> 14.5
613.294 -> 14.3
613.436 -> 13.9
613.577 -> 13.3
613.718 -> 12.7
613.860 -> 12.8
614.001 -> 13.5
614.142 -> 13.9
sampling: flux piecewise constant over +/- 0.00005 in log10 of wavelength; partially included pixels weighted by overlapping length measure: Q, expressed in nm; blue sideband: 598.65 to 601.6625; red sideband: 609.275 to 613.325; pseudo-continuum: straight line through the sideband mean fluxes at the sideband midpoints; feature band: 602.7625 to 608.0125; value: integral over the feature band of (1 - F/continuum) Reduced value -0.06 nm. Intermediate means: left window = 14.3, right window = 13.9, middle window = 14.3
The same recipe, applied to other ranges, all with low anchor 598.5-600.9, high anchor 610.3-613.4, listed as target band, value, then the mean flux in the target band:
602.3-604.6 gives -0.02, 14.4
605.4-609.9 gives -0.03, 14.1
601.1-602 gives 0.05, 13.7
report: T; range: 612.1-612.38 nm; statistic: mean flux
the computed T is 11.9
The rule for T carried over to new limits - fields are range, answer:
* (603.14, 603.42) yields 14.4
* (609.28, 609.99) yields 14.4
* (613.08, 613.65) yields 14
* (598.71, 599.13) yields 14.4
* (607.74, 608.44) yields 14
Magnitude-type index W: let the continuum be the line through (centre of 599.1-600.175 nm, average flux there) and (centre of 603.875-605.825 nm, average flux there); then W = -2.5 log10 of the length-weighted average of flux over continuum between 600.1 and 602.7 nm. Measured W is 0.06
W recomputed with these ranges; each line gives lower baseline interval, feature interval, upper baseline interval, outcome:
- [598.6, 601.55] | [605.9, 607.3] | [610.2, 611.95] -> 0.00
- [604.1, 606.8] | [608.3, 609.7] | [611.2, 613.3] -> -0.01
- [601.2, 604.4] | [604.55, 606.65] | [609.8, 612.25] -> -0.03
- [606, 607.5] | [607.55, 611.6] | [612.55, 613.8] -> -0.01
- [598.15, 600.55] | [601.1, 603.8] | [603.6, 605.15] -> 0.03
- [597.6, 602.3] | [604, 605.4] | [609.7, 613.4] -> -0.04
